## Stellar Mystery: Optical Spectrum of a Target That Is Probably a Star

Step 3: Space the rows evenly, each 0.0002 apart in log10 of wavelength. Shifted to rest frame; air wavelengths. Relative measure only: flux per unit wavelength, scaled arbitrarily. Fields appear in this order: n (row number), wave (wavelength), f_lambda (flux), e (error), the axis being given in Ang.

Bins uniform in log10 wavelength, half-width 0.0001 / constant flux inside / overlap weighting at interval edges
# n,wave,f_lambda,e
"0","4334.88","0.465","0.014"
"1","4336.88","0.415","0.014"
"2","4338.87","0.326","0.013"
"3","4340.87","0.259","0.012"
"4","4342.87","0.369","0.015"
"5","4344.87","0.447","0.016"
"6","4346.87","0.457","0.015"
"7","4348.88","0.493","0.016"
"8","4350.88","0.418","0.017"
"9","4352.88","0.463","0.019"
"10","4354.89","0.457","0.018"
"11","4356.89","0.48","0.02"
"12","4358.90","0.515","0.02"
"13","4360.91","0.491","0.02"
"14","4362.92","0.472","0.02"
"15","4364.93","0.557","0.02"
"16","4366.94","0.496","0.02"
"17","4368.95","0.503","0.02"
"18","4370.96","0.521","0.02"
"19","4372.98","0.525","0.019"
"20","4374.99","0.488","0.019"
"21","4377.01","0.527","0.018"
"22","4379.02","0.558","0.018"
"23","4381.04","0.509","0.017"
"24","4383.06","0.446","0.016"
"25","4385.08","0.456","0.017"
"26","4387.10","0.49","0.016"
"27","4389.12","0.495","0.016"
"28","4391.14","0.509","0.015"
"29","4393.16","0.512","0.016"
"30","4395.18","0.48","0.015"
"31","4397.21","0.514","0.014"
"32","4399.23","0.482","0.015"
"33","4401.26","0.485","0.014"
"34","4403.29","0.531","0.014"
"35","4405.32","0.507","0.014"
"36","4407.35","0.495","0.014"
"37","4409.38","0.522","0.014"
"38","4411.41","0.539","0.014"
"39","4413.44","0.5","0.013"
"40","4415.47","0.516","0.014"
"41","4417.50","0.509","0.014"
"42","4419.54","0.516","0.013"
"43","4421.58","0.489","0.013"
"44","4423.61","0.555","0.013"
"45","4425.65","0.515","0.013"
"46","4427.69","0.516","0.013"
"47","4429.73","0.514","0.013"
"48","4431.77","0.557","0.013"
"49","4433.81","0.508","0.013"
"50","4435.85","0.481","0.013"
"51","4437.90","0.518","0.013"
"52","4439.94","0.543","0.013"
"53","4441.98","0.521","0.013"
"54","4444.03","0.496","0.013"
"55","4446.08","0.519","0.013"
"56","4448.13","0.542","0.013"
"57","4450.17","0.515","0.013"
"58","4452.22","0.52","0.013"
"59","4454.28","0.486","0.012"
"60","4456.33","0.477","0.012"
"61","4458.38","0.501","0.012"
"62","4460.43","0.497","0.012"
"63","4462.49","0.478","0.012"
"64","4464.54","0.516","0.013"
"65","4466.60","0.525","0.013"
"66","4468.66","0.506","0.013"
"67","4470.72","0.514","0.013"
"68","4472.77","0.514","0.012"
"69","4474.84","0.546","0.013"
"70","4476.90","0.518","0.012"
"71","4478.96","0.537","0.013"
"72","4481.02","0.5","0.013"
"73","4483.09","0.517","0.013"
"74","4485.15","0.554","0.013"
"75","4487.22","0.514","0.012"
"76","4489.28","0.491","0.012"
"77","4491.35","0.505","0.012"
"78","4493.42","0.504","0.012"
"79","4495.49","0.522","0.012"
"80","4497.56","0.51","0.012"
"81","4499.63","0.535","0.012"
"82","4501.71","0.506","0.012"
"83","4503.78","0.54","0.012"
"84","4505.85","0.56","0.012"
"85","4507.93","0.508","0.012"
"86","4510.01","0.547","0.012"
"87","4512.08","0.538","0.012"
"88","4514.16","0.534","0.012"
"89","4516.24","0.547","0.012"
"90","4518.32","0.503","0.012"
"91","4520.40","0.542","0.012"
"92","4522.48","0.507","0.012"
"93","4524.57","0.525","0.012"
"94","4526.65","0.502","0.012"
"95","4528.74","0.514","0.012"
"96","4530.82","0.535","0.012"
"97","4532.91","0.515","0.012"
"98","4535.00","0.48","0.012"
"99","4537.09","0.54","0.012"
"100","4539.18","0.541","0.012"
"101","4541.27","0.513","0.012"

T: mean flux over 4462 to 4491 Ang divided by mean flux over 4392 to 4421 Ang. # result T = 1.02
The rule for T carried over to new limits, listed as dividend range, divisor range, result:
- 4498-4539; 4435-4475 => 1.03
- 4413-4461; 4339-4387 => 1.09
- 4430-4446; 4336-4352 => 1.30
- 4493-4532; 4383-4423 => 1.05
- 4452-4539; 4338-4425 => 1.06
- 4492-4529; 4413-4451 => 1.01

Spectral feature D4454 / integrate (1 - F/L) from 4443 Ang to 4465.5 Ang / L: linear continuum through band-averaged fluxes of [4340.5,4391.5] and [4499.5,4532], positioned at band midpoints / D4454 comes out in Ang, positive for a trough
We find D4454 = 0.1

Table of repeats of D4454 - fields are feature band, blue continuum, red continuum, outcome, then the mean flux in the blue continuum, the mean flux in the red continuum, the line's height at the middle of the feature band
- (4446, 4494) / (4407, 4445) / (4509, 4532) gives 0.84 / 0.517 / 0.527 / 0.521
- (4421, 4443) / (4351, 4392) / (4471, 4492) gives -0.48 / 0.496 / 0.52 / 0.509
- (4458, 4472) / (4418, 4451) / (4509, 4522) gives 0.51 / 0.519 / 0.534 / 0.525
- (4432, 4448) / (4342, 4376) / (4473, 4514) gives -0.31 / 0.48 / 0.524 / 0.506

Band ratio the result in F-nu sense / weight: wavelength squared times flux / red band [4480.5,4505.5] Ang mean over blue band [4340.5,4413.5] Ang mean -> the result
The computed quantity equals 1.12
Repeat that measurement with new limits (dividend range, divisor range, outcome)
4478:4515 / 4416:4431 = 1.05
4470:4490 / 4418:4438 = 1.03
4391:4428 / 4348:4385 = 1.05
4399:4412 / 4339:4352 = 1.30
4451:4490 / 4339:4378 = 1.15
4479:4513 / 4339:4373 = 1.21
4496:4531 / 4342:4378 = 1.17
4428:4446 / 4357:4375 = 1.05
